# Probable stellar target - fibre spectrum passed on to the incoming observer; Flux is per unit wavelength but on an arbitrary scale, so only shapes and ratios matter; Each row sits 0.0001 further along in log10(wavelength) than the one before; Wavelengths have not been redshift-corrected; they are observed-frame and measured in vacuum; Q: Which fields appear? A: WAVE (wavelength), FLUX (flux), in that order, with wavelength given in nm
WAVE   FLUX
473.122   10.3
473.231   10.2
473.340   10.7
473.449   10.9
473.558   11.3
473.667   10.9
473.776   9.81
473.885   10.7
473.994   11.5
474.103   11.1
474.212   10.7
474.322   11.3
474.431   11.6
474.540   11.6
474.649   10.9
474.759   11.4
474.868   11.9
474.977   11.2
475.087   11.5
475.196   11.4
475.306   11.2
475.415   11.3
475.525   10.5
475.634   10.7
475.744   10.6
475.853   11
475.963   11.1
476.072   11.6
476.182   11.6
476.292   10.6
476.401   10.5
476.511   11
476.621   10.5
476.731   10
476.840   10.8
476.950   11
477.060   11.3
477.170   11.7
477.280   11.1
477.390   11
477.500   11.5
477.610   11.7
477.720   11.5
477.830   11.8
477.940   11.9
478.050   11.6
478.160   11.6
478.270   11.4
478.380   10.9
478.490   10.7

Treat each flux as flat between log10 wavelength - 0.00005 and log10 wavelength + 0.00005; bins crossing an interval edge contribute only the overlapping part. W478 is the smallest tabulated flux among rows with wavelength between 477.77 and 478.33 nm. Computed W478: 11.4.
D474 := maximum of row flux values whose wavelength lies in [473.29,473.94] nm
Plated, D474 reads 11.3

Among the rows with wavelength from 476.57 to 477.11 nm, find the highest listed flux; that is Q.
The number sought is 11.3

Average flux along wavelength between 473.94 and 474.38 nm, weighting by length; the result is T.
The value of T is 11.1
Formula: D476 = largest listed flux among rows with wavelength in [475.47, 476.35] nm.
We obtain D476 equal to 11.6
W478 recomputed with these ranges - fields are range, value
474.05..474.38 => 10.7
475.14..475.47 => 11.2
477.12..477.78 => 11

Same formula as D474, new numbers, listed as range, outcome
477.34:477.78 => 11.7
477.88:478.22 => 11.9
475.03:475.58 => 11.5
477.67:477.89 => 11.8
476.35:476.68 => 11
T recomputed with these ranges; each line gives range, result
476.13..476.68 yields 10.8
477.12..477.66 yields 11.4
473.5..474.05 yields 10.9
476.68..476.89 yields 10.4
